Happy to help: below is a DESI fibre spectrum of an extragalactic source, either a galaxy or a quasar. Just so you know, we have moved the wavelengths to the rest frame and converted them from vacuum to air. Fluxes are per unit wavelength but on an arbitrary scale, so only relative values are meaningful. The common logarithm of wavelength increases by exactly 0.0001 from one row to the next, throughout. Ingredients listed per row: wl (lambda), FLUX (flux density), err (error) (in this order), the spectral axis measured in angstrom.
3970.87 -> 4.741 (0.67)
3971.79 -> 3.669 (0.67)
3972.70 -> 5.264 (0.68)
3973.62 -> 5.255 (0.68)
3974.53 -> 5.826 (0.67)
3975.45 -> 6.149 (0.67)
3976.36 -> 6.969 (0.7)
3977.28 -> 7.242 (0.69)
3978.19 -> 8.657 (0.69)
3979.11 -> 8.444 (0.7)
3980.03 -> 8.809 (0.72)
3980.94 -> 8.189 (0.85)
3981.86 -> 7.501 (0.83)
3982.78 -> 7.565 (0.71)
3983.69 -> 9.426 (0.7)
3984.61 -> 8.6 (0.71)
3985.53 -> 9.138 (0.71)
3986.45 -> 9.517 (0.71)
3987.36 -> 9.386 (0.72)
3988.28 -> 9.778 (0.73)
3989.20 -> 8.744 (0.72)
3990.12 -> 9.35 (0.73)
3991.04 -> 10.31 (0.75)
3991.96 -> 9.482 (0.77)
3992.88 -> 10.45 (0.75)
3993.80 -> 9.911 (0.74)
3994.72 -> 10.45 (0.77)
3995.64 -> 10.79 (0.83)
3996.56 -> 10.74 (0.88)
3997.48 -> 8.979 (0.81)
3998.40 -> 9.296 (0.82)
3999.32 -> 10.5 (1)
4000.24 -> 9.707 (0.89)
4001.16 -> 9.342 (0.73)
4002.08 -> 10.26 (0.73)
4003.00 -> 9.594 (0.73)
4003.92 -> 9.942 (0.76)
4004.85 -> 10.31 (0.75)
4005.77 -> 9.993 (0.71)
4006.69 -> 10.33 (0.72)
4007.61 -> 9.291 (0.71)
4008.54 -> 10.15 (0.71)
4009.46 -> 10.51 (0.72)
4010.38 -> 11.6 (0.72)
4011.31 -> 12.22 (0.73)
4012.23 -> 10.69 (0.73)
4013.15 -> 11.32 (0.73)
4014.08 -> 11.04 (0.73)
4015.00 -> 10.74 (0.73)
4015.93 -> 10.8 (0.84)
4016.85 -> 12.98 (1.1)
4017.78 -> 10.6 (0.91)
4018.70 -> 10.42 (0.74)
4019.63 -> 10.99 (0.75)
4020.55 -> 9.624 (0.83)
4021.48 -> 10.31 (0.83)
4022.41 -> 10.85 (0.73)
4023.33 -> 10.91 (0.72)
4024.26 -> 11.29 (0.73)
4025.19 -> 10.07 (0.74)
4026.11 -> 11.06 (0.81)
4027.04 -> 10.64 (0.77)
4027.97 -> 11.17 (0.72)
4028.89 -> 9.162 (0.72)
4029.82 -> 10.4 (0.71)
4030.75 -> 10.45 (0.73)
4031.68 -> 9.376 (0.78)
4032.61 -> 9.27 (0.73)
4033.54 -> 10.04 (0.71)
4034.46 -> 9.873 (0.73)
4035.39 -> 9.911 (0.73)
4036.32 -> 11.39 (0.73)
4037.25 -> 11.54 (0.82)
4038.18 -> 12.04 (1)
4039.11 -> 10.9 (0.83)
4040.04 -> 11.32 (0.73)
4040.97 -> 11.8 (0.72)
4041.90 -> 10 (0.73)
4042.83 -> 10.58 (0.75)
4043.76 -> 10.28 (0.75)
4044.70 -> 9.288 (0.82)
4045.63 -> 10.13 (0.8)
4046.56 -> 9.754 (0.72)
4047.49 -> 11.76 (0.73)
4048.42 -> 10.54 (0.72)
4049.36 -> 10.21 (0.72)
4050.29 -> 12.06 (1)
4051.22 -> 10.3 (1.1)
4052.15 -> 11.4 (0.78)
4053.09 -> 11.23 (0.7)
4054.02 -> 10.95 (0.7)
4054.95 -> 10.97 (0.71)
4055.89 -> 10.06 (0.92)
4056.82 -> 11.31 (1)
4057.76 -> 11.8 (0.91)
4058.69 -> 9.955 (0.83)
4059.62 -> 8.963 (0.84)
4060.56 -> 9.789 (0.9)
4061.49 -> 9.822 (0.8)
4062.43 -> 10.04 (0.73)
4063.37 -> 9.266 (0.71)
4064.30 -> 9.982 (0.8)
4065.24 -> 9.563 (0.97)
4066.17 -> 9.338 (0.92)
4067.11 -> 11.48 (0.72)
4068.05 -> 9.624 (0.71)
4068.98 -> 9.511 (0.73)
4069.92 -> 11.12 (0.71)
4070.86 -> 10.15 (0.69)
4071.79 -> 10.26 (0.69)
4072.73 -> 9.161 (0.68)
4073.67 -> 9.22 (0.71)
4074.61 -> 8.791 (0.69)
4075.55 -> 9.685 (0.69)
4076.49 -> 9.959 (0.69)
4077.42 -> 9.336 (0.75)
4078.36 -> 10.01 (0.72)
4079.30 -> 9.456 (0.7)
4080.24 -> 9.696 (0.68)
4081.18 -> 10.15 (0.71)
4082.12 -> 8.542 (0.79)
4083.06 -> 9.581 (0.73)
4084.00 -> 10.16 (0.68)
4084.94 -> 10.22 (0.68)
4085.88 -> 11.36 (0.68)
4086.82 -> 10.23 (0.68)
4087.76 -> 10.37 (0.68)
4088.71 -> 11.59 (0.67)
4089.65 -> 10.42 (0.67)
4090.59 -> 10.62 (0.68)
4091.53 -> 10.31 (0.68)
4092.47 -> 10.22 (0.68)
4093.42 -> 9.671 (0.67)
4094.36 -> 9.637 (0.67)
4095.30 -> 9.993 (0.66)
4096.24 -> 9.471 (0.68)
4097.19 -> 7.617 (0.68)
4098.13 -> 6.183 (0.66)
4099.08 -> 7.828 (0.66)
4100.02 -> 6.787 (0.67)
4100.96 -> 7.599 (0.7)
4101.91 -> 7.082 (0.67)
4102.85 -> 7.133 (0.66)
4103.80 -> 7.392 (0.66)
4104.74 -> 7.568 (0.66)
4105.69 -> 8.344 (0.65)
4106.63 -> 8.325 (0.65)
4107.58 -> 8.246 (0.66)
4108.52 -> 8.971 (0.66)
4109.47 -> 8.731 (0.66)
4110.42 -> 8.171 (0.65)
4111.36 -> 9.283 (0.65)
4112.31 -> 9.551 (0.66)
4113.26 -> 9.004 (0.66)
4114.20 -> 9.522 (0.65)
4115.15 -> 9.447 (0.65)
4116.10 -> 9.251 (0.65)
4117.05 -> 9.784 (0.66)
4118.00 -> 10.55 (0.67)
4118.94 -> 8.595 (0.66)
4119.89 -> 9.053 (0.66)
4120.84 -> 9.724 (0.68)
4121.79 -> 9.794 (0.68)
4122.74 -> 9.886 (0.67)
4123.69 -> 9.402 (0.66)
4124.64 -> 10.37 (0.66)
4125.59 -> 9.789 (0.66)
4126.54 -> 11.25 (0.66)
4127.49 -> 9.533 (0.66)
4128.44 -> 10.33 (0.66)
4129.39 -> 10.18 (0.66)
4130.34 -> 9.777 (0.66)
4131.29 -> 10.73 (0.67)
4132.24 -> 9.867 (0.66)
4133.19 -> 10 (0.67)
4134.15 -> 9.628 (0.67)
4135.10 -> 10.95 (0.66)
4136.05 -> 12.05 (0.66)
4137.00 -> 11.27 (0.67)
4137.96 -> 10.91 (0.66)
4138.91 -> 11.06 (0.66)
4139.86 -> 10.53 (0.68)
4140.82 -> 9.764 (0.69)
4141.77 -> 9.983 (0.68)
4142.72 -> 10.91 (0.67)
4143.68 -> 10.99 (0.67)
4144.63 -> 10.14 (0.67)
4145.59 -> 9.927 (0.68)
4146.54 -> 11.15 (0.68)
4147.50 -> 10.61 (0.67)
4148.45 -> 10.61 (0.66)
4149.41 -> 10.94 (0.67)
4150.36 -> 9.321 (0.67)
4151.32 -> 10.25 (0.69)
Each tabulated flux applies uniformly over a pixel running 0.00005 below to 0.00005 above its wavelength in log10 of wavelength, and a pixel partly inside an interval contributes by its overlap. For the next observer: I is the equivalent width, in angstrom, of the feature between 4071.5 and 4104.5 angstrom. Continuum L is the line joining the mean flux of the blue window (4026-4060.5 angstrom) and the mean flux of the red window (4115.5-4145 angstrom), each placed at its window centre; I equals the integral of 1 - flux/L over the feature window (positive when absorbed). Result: 3.5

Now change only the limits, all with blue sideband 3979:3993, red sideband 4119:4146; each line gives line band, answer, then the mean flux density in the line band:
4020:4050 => -3.4 angstrom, 10.5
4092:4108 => 2.9 angstrom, 8.18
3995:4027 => -4.4 angstrom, 10.5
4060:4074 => -0.3 angstrom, 9.89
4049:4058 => -1.3 angstrom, 11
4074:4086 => 0.1 angstrom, 9.71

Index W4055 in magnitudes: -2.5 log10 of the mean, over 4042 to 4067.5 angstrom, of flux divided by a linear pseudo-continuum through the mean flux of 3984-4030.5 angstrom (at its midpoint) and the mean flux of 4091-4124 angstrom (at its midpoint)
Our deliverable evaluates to -0.088 mag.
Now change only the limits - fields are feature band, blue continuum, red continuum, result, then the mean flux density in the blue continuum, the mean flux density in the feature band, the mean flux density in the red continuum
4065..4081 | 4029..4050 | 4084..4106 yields -0.02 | 10.5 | 9.8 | 9.05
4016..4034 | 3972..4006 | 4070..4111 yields -0.17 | 8.87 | 10.5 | 9.19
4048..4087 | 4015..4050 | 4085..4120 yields -0.03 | 10.6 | 10.1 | 9.04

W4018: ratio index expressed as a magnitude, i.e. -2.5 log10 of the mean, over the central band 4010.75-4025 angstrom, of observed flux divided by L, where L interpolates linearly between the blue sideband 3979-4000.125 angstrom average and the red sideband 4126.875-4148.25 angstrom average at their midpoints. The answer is -0.15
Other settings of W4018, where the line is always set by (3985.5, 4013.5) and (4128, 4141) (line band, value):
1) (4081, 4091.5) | 0.01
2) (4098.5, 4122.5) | 0.21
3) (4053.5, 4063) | -0.01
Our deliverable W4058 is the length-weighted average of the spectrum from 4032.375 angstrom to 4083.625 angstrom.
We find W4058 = 10.2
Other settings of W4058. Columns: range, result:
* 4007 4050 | 10.6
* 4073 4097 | 9.91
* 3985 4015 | 10.1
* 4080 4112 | 9.04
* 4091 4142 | 9.37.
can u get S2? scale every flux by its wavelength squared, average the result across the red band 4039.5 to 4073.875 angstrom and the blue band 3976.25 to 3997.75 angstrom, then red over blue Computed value 1.2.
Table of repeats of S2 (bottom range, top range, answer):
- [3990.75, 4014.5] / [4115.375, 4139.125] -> 1.05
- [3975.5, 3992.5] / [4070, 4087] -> 1.18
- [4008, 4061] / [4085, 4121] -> 0.88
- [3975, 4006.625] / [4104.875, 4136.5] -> 1.11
